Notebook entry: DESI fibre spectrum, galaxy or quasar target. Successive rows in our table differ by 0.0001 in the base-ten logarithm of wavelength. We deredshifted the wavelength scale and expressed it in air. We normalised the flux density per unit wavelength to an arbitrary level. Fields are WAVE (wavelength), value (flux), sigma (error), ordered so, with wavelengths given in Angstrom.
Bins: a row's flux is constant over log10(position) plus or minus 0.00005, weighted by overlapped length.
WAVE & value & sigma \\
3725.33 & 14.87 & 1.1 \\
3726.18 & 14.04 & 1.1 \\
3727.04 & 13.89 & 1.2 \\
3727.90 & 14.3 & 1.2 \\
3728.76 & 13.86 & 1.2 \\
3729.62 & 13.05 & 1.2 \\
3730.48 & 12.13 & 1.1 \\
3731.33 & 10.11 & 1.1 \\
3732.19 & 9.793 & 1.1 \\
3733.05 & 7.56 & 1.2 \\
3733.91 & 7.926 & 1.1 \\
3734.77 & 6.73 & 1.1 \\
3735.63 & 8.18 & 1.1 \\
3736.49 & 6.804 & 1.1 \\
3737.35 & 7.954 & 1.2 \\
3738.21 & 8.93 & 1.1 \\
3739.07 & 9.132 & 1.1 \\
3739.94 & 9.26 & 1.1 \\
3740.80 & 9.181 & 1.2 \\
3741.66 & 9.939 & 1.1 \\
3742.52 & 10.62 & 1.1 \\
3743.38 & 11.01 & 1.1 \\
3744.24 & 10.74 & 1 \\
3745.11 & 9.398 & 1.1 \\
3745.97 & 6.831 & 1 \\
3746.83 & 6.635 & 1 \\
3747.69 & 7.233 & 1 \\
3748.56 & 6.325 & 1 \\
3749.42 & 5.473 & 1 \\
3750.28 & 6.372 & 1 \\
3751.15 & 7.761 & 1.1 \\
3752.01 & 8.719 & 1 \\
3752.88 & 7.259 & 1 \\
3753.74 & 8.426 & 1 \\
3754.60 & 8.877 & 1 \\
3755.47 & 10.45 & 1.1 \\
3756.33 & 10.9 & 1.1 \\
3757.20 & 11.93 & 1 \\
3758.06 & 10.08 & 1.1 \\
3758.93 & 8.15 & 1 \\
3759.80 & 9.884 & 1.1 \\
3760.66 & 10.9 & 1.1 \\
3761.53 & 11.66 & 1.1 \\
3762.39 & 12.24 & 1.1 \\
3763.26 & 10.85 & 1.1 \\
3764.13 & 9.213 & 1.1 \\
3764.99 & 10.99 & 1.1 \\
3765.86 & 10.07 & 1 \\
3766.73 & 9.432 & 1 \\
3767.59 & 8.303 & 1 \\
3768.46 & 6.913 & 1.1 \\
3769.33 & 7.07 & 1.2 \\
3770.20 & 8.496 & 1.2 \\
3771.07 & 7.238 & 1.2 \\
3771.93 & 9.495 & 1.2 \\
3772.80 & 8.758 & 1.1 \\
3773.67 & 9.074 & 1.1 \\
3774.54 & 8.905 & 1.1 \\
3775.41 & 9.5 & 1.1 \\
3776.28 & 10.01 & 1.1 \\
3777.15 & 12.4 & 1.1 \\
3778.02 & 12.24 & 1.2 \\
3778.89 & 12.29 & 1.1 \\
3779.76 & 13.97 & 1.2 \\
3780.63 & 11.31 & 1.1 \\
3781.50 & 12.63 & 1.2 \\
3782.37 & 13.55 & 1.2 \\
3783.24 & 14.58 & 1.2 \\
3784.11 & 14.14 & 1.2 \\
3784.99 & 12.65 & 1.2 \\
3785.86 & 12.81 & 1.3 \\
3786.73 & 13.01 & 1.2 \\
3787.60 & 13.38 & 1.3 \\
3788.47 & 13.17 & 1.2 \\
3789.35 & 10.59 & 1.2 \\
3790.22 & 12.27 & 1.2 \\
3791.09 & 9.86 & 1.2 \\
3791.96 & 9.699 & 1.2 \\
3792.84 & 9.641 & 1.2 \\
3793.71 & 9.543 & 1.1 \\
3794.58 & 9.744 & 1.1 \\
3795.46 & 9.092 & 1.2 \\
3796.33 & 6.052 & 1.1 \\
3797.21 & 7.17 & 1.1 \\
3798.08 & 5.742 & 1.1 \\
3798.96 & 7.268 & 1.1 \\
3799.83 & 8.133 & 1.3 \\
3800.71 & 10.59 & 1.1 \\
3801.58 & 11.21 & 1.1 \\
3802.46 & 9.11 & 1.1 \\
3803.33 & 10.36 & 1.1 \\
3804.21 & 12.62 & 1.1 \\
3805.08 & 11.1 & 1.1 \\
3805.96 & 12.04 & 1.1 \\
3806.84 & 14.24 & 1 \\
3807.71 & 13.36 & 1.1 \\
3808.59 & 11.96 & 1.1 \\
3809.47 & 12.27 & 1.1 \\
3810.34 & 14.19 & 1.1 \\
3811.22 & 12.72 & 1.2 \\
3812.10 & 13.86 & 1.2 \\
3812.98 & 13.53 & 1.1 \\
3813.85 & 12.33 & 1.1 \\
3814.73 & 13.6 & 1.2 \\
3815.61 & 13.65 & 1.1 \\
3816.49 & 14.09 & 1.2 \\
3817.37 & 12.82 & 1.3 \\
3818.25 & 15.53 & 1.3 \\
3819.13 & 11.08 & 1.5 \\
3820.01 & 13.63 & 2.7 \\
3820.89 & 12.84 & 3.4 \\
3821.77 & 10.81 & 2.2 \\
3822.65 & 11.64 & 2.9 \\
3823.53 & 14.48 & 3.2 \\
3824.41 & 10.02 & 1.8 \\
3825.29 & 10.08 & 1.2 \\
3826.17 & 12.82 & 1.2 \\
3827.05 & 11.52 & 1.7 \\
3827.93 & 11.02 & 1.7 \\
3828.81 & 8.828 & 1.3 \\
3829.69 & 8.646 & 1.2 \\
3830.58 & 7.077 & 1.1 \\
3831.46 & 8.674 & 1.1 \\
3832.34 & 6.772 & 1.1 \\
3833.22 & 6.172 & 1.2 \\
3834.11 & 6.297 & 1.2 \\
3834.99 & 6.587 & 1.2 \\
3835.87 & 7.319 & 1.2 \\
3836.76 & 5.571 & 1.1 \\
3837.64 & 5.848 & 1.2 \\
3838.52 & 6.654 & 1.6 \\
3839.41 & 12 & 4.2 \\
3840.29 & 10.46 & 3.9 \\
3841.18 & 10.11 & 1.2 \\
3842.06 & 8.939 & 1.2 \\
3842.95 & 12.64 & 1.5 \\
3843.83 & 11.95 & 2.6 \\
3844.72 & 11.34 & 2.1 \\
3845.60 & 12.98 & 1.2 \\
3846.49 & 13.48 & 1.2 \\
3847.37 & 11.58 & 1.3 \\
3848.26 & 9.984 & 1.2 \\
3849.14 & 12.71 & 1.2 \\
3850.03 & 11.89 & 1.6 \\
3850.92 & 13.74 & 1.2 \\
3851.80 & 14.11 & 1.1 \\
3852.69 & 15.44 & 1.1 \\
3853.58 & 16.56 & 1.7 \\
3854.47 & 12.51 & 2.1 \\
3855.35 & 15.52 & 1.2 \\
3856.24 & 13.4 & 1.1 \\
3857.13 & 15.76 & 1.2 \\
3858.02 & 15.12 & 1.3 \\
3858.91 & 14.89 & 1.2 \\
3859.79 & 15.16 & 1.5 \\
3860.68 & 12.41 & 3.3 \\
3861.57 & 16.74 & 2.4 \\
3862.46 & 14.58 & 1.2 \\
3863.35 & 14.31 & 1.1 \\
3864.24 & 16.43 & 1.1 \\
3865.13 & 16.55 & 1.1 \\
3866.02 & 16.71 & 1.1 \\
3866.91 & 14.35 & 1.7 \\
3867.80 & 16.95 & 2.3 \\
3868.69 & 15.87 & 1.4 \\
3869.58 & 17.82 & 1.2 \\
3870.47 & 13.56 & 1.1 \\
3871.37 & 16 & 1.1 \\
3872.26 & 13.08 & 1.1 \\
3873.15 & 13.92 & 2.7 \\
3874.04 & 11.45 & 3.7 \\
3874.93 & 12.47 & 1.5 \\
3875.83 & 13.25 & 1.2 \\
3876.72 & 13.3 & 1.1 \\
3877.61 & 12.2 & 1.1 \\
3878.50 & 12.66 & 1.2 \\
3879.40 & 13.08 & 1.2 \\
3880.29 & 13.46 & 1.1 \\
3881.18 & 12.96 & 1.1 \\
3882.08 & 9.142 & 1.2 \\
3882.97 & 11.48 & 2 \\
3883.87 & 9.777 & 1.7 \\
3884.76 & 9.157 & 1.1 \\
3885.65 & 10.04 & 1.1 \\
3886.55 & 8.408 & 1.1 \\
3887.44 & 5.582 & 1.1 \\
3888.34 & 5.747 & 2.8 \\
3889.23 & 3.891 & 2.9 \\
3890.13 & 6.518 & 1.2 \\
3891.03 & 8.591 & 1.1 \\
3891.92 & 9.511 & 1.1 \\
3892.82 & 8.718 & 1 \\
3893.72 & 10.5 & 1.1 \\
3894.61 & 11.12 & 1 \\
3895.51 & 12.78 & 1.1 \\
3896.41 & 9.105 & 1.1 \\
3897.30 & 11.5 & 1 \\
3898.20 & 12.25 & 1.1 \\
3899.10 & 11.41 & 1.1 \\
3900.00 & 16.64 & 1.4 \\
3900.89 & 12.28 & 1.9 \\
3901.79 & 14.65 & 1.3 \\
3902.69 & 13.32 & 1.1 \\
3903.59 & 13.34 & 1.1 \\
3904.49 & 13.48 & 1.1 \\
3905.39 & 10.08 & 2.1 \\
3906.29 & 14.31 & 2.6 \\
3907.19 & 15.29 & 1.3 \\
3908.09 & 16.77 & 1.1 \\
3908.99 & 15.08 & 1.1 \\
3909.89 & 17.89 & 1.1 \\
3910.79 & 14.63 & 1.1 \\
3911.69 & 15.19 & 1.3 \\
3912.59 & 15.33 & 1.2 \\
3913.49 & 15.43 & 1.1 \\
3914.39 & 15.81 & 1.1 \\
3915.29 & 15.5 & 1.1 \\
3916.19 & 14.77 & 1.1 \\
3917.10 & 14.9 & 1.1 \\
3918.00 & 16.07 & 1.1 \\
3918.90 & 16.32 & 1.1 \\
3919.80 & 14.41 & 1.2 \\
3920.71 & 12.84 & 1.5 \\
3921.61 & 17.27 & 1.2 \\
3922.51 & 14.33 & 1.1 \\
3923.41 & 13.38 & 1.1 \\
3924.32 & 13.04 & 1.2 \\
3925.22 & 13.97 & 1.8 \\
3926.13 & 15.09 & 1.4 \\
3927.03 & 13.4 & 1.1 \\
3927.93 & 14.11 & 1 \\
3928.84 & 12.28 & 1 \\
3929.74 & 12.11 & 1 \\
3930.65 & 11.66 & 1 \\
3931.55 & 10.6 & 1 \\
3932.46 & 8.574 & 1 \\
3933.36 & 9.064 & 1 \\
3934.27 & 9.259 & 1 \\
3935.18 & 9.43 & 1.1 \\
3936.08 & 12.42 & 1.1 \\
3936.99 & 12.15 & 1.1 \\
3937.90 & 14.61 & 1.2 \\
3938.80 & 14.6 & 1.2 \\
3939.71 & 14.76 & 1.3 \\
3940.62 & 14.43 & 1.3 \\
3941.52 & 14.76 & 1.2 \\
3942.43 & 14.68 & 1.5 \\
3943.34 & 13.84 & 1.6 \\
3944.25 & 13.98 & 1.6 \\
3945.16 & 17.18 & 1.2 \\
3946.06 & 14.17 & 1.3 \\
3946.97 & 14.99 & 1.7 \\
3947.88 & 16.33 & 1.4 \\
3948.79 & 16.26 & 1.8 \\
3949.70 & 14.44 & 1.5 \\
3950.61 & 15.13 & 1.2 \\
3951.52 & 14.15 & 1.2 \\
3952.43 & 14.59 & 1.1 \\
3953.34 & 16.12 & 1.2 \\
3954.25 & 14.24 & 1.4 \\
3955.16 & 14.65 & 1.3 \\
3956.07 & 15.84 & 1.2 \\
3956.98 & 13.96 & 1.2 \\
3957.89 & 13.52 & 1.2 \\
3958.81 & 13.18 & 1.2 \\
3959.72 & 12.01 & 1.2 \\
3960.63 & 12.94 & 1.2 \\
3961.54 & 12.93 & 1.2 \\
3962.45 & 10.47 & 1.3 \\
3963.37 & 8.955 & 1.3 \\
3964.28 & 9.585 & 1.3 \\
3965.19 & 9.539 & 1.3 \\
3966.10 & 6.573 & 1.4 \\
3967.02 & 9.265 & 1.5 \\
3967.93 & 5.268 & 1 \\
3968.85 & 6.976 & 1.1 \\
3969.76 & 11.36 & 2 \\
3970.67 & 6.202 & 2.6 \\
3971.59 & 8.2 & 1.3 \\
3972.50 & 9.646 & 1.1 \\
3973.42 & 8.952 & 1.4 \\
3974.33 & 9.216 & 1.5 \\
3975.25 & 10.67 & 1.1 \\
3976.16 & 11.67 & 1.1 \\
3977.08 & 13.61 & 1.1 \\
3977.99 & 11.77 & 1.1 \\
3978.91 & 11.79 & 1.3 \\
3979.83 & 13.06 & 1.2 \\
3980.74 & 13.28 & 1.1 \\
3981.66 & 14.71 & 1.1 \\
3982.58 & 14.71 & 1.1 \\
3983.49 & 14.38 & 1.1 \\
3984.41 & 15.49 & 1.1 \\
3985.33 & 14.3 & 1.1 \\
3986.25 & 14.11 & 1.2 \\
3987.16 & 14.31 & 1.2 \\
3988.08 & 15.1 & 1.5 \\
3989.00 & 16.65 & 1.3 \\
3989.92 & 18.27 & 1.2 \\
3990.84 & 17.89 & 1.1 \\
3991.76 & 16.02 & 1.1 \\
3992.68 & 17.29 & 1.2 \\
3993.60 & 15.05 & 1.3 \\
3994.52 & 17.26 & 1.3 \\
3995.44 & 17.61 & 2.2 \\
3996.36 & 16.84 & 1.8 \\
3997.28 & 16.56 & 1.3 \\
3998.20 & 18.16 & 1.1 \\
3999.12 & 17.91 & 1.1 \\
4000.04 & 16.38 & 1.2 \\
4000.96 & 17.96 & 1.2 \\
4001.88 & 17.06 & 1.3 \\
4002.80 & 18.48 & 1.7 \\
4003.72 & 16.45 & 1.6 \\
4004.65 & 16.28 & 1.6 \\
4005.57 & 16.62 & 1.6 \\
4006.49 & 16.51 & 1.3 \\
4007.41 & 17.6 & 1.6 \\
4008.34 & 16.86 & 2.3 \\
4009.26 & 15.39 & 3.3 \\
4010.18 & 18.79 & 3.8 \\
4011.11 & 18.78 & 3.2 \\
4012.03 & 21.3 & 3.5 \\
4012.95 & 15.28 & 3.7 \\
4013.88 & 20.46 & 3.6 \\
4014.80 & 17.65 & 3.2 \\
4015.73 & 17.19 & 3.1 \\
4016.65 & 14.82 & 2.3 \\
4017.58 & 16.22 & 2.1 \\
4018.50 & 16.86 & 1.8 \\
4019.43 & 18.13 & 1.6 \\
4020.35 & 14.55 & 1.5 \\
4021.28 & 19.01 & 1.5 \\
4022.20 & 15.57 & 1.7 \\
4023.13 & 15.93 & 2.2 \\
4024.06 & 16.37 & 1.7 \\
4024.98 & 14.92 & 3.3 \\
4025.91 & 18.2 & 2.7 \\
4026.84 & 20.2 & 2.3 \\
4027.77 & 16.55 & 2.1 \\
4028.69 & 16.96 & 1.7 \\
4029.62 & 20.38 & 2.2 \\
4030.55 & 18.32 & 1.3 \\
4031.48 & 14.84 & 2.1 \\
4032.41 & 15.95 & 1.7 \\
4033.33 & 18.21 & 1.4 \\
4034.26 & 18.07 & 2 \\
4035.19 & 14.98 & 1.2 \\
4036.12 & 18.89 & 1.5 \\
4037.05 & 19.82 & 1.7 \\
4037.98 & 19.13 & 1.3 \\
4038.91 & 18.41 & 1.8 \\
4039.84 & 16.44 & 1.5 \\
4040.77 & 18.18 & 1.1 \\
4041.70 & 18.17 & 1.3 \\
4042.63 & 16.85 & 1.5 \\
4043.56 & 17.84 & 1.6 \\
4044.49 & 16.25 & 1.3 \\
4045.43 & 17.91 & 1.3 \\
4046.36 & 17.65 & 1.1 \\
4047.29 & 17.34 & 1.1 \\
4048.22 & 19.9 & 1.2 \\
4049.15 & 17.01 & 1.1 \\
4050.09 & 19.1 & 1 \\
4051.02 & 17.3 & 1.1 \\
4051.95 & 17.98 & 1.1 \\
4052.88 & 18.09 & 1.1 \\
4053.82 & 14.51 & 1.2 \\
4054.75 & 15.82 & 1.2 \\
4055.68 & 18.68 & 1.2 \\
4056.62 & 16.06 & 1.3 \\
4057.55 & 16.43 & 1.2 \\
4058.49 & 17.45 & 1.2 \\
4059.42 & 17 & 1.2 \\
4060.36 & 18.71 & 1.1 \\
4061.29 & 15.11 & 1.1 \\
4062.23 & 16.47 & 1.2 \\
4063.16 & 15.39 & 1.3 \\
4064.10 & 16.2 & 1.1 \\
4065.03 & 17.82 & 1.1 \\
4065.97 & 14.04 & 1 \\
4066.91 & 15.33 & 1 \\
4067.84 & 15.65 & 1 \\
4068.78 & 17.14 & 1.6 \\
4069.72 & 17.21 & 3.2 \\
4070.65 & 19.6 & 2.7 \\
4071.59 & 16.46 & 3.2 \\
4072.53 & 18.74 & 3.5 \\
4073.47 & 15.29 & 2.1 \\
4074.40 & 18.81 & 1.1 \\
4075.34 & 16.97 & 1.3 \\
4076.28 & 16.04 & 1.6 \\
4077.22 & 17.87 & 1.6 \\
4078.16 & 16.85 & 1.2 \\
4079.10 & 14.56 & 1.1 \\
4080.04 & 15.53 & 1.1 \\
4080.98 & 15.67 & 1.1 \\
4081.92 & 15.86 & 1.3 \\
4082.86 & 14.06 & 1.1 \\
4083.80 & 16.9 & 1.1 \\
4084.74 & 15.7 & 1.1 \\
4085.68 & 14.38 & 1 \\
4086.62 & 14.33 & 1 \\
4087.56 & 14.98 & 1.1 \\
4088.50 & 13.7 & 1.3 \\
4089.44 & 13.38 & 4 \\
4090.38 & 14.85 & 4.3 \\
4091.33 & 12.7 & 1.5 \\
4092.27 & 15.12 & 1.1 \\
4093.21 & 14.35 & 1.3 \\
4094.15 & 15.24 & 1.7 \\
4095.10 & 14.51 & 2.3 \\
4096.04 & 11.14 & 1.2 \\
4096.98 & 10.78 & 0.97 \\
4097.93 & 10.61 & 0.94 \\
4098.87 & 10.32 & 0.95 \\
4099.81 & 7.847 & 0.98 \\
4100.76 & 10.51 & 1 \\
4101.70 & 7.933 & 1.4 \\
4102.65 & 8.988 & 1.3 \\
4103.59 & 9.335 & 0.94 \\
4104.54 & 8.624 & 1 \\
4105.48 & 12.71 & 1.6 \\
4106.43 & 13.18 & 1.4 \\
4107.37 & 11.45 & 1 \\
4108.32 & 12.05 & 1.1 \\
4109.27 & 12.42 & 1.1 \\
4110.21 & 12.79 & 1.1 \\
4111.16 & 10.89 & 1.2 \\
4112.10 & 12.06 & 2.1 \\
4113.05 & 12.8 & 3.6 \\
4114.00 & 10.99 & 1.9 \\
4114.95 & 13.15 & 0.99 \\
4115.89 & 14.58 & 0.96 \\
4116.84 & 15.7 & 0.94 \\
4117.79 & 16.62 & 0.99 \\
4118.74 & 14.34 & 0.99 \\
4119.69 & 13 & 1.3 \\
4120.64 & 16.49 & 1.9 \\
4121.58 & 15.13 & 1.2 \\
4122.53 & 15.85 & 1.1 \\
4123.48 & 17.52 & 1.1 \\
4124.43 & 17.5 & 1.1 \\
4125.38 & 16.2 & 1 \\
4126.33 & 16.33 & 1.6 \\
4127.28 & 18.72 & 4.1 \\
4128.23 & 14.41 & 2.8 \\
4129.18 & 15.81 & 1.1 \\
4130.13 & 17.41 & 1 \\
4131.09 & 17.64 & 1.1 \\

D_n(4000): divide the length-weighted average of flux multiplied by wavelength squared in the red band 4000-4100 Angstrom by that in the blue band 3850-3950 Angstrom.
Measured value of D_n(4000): 1.3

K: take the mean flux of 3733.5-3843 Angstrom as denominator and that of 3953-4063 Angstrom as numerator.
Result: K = 1.5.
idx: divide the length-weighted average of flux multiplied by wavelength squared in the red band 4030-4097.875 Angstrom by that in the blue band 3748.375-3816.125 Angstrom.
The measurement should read 1.8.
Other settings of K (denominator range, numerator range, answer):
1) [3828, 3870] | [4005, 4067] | 1.42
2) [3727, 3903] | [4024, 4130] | 1.41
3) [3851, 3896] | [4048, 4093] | 1.28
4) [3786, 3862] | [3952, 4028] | 1.29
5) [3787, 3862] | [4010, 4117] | 1.38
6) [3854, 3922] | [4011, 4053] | 1.33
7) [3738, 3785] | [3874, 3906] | 1.12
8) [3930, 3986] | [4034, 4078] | 1.39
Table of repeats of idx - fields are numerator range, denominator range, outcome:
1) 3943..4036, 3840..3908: 1.26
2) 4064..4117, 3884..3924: 1.21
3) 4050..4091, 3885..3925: 1.39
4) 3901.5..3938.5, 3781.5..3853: 1.31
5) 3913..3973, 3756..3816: 1.29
